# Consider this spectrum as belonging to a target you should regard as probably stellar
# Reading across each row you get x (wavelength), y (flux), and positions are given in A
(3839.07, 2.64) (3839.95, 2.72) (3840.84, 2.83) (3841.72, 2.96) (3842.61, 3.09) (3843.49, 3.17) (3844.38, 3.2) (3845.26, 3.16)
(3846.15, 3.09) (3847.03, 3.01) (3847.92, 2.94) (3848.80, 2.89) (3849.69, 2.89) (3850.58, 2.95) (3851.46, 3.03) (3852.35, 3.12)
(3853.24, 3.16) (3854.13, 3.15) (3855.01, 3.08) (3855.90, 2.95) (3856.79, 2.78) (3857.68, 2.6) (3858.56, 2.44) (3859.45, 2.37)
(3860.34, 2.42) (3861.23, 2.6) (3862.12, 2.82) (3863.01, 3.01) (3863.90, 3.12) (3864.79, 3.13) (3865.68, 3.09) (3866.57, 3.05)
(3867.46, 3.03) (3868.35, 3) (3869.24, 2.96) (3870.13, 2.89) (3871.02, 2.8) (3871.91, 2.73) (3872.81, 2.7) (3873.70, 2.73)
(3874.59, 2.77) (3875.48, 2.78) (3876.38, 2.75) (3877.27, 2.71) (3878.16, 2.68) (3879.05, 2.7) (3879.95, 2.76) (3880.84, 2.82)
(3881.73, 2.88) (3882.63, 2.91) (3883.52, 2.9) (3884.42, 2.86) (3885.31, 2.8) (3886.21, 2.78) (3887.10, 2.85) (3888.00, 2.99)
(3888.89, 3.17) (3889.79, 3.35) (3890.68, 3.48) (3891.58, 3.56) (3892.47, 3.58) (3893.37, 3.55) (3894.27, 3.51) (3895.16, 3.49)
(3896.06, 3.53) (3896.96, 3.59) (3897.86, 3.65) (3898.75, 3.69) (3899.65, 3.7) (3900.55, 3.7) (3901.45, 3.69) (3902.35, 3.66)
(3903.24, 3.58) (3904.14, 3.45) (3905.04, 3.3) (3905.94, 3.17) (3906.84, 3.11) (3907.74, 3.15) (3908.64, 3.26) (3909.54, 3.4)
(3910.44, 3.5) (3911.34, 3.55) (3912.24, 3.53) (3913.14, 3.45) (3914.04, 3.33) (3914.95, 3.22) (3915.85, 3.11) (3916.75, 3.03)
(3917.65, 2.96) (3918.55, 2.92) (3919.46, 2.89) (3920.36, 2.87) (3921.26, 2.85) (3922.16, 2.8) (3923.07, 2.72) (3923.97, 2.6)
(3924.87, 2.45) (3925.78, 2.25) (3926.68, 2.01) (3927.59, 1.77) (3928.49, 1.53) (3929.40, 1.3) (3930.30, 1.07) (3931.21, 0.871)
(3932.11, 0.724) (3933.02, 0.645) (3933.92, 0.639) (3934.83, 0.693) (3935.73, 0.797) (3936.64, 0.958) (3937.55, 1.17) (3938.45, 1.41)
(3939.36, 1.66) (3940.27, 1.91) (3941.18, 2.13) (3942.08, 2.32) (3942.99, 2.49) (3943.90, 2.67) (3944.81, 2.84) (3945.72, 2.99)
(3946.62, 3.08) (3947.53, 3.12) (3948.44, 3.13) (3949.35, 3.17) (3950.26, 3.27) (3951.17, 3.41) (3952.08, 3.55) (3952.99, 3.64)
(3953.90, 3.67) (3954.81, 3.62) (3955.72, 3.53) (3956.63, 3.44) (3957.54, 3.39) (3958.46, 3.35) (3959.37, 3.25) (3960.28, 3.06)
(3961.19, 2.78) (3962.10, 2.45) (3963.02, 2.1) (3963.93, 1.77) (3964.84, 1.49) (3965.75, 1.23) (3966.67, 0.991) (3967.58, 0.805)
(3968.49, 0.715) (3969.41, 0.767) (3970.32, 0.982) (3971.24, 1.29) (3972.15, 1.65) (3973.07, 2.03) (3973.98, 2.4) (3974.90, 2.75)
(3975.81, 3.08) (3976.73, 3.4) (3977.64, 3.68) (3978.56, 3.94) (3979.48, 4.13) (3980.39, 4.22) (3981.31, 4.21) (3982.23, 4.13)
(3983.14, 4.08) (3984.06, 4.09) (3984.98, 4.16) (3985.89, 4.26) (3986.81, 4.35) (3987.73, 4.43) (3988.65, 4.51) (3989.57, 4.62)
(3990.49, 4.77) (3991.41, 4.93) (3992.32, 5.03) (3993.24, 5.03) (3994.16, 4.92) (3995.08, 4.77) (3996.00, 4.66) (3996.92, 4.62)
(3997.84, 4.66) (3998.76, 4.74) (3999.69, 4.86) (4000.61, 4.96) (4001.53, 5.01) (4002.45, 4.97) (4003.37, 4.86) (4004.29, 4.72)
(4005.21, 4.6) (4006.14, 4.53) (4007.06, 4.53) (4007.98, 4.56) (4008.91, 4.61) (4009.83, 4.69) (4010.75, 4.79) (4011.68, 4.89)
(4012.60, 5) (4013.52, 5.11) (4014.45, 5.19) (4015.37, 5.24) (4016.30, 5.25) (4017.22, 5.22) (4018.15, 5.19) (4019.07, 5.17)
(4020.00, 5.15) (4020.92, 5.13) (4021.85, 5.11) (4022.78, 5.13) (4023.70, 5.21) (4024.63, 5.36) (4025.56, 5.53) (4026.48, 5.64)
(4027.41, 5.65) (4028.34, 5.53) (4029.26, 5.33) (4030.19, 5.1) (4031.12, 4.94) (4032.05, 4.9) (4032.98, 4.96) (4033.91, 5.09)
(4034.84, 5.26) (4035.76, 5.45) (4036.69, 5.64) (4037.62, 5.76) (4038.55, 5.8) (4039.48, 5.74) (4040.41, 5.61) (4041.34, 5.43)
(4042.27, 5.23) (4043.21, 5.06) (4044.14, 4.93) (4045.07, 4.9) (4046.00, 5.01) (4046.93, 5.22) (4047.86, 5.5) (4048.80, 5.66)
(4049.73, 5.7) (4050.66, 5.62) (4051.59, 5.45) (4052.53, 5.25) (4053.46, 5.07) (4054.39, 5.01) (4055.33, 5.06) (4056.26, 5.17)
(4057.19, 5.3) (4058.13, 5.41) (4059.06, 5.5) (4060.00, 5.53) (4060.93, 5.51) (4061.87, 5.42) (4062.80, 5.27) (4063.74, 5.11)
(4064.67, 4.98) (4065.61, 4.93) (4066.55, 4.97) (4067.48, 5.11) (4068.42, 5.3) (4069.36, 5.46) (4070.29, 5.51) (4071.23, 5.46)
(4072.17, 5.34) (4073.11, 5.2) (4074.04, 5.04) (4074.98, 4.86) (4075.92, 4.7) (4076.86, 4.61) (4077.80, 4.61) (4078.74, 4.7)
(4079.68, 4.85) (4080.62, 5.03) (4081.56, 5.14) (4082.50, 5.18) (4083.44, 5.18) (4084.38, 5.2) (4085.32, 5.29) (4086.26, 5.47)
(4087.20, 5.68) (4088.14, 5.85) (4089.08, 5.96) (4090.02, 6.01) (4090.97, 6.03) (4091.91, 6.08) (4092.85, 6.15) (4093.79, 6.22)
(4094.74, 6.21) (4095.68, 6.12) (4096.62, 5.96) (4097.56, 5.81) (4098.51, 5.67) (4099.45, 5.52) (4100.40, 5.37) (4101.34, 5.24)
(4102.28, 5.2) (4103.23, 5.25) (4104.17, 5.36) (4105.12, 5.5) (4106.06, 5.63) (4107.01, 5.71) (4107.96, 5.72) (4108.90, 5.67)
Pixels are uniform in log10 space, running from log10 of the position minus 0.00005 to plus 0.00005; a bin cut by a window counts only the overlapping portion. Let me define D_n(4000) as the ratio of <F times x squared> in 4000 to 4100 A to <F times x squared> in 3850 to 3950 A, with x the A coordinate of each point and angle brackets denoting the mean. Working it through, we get 2.1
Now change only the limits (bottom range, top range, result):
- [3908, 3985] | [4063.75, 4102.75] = 2.25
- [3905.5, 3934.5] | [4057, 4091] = 2.26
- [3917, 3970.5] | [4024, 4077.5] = 2.48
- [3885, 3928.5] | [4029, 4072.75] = 1.80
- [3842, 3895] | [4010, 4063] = 1.94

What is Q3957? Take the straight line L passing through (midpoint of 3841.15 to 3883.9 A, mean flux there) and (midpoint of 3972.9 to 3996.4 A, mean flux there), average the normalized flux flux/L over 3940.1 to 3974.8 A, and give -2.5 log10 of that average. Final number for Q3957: 0.47 mag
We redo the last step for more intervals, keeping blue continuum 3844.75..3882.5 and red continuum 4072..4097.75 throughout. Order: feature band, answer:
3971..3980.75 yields 0.37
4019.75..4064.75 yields -0.08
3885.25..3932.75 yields 0.13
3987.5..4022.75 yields -0.08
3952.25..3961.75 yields 0.17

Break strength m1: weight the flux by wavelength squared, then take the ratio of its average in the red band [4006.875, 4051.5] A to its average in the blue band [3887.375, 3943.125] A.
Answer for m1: 2.07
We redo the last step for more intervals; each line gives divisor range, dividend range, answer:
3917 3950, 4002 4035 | 2.54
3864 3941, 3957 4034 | 1.57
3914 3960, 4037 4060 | 2.31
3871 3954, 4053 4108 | 2.12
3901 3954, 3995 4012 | 1.91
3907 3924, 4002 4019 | 1.64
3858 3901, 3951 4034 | 1.42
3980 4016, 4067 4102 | 1.21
